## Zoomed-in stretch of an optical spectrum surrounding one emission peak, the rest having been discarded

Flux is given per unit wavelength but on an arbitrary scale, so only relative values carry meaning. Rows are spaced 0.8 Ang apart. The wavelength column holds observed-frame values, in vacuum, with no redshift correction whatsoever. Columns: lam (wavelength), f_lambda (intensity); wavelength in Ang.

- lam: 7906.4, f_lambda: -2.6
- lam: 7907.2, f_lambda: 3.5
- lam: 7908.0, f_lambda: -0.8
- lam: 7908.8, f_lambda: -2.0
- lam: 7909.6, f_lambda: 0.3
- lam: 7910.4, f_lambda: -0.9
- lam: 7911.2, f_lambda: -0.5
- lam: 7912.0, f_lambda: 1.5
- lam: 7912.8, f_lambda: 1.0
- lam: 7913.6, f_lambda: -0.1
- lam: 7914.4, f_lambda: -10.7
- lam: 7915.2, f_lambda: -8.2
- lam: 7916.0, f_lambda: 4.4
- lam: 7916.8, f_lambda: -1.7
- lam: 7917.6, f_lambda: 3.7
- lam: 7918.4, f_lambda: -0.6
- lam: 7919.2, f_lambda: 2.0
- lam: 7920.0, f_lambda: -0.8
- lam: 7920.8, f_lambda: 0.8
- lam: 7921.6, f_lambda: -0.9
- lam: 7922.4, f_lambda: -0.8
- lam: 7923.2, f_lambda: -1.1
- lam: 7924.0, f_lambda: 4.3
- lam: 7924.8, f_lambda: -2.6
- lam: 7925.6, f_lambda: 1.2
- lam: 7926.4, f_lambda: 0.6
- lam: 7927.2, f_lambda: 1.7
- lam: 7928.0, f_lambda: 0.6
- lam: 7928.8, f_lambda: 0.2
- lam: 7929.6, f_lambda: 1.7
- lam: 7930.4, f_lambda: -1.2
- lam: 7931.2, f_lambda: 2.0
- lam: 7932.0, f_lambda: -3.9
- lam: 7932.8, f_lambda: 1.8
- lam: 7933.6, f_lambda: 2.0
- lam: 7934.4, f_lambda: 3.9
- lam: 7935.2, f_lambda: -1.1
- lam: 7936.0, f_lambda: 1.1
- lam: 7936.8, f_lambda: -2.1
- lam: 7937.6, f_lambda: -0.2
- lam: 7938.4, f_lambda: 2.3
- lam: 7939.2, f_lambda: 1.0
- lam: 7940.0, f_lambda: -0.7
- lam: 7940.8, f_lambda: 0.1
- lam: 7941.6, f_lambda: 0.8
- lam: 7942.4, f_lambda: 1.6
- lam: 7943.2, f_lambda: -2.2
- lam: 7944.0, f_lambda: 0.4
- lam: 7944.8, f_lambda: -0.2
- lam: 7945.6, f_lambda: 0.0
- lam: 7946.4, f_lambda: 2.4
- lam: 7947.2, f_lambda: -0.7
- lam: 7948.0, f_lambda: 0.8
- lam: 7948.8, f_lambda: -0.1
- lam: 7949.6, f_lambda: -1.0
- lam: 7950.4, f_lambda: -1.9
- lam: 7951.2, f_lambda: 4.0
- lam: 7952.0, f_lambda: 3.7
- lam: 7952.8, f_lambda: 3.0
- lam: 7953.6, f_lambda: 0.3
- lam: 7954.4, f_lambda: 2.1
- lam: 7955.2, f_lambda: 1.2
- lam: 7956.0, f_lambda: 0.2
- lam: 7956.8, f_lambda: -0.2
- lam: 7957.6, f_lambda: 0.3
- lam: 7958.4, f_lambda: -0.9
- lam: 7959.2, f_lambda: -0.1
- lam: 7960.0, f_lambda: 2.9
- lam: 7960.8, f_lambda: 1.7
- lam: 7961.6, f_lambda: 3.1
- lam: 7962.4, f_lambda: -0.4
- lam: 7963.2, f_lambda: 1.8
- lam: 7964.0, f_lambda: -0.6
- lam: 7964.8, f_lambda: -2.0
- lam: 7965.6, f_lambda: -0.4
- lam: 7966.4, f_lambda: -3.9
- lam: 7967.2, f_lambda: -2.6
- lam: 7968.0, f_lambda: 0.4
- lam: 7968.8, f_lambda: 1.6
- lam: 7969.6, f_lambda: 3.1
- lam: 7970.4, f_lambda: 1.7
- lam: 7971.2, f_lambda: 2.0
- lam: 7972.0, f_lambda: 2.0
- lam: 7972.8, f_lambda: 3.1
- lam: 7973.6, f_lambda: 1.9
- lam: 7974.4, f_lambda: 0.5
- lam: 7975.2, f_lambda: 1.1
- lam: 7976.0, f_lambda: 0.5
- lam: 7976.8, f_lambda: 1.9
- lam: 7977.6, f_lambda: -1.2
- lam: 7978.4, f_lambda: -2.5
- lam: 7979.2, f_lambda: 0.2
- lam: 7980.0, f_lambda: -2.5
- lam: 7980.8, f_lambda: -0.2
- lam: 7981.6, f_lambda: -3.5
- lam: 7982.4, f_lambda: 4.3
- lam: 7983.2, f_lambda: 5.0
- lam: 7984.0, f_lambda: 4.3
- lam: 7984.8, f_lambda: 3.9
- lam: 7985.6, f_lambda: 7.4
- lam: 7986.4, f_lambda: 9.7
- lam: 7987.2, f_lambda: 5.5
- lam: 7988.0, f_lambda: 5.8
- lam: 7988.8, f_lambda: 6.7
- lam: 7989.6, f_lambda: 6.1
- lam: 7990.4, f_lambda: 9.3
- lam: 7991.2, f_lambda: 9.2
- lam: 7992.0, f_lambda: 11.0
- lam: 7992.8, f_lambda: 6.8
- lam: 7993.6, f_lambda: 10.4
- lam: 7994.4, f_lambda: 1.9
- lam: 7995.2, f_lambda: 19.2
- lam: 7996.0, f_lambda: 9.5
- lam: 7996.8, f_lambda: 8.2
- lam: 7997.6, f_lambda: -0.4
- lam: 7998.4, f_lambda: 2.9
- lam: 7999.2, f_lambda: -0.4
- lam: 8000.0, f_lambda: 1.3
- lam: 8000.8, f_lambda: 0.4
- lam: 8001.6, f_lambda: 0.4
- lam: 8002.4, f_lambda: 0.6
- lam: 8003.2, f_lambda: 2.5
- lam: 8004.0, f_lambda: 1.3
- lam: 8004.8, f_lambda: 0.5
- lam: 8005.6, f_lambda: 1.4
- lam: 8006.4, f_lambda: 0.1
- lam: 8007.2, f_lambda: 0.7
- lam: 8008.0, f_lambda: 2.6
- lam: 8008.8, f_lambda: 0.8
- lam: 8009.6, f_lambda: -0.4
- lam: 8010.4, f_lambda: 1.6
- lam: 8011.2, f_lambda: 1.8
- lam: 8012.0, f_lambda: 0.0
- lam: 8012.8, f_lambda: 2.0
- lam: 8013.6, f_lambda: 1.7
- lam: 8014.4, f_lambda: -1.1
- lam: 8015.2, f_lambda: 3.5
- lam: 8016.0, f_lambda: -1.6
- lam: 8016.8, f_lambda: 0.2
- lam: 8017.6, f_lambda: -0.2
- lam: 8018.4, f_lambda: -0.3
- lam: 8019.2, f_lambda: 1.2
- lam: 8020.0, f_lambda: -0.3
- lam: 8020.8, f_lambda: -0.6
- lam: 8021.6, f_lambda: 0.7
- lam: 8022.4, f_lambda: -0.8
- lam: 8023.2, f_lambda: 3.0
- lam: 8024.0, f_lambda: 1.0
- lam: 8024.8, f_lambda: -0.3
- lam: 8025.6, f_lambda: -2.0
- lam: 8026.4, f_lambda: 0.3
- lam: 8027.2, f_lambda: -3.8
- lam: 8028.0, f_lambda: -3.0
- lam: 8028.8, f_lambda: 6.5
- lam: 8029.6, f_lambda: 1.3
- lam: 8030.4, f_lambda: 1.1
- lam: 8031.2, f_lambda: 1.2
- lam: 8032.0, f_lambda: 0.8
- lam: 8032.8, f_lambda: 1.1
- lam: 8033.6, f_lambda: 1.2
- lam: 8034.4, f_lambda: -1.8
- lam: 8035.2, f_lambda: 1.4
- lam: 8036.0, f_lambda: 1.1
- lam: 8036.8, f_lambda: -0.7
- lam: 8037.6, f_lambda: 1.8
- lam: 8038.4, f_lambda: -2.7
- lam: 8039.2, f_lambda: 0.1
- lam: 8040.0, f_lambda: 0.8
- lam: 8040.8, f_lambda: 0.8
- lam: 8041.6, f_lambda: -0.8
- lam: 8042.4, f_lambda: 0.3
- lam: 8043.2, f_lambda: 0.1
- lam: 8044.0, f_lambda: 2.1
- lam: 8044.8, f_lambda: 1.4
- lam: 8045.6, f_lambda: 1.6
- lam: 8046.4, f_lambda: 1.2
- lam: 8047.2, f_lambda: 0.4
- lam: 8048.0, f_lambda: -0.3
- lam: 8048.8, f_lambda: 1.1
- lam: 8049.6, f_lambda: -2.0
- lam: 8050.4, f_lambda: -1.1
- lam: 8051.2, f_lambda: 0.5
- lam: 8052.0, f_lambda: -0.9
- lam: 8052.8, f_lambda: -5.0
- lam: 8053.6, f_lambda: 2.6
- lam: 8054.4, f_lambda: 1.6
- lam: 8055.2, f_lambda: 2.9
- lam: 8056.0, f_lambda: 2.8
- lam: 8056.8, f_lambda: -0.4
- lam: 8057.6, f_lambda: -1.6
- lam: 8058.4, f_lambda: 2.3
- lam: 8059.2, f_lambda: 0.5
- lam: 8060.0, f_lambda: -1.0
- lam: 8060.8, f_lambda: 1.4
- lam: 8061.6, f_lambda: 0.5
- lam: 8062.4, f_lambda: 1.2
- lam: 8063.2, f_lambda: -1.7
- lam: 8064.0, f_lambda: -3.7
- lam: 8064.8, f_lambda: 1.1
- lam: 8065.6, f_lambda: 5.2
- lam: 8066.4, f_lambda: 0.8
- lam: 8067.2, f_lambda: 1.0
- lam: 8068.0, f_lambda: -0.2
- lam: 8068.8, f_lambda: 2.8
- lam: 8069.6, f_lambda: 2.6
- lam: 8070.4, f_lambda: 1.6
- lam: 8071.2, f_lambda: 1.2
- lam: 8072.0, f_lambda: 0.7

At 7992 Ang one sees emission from [O II]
